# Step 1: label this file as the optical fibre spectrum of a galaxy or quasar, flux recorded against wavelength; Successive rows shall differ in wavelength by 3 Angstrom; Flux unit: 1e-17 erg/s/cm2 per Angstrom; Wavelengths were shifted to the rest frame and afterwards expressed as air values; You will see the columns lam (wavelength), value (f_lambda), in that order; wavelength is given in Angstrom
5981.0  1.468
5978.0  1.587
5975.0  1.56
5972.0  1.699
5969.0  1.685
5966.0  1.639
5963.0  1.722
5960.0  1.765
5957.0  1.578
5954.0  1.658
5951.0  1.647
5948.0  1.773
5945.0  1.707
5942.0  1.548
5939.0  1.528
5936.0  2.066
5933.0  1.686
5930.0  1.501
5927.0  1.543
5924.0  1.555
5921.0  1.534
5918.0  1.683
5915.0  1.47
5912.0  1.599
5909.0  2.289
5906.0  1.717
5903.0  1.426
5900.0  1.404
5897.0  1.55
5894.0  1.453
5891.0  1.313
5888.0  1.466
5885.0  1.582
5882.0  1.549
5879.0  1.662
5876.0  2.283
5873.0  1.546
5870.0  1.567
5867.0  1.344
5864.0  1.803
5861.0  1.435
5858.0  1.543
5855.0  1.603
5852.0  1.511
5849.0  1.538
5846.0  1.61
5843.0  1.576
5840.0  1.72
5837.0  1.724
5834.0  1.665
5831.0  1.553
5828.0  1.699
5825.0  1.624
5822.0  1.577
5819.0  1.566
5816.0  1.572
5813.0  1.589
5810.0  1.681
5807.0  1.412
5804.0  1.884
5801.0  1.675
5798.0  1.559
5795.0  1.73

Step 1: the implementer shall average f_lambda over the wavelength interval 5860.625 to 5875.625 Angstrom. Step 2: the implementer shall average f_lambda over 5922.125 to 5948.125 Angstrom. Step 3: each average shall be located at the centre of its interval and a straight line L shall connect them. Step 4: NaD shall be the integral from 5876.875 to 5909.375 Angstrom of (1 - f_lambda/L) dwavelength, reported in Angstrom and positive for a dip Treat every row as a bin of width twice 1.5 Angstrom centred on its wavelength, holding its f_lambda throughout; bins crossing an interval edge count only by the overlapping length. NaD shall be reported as 0.96 Angstrom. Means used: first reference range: 1.6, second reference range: 1.65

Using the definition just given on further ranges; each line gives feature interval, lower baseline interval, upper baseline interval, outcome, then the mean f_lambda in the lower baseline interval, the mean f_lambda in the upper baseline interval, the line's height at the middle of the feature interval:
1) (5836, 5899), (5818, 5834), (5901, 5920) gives 2.29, 1.61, 1.69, 1.65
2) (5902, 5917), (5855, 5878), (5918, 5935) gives -0.97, 1.64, 1.59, 1.6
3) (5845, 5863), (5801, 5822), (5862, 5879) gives 1.39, 1.62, 1.7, 1.67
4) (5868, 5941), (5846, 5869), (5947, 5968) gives -0.59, 1.54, 1.68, 1.61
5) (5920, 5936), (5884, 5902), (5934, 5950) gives 0.34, 1.46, 1.72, 1.65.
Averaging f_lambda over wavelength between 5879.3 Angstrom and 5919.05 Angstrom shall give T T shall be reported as 1.58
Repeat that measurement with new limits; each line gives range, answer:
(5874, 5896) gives 1.61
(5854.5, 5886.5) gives 1.63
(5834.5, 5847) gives 1.66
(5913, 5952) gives 1.63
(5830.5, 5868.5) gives 1.59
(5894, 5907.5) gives 1.52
